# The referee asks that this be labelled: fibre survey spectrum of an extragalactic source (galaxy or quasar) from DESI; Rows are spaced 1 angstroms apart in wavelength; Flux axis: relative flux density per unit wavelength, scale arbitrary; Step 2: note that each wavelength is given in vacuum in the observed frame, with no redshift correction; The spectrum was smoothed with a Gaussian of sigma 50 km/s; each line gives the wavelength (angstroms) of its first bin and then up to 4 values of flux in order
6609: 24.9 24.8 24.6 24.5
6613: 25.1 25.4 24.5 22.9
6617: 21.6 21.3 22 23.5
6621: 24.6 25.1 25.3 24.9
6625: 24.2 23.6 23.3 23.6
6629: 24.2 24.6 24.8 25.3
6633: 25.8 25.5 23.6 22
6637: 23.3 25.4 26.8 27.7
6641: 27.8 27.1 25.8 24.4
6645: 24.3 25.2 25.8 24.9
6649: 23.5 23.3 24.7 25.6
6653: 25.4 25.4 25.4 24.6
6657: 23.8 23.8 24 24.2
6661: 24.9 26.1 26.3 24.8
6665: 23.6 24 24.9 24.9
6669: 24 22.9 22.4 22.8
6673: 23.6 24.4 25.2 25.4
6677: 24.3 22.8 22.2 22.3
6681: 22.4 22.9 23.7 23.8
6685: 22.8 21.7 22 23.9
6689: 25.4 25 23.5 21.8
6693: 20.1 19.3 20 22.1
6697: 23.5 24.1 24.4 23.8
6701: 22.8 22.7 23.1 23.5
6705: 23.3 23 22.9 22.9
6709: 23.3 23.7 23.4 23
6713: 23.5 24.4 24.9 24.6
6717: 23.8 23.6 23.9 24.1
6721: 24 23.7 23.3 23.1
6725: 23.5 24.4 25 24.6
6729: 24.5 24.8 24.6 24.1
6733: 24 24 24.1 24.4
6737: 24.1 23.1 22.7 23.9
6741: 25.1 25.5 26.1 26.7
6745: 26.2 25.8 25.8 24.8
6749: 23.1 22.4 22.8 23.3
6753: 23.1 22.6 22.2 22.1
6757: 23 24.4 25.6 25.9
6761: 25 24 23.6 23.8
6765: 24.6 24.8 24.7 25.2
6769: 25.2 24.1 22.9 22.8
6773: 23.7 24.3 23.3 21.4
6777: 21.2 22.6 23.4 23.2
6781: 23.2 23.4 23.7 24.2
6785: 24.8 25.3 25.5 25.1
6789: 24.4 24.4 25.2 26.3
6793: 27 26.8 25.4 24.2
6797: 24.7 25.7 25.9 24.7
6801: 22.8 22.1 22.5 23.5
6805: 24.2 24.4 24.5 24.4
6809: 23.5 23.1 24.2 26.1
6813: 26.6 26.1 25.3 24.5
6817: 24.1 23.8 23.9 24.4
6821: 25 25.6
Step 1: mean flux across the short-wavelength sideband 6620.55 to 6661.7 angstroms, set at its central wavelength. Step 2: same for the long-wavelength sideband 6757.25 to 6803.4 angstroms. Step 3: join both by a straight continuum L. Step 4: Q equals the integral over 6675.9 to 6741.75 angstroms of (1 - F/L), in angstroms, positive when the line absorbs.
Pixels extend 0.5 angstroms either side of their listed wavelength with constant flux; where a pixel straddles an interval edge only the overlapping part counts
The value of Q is 2.94 angstroms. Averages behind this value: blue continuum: 24.8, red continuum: 24.3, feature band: 23.5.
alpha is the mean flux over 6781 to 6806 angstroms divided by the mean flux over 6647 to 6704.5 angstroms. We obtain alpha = 1.0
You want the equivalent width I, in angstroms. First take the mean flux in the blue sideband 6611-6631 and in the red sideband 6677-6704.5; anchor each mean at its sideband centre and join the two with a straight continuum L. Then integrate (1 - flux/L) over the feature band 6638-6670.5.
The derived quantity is -2.2 angstroms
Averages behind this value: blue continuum 23.9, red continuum 22.8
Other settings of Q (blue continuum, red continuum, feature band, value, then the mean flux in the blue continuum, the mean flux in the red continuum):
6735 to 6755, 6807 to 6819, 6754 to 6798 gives 0.41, 24.2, 24.7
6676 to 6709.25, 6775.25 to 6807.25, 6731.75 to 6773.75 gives -0.81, 22.9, 24.2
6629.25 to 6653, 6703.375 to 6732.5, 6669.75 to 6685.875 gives 0.76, 25.1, 23.8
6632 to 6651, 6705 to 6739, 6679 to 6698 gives 1.39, 25.1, 23.9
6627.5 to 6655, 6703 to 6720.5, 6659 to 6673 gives 0.16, 25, 23.6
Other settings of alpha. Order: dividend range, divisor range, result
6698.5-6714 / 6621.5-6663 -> 0.94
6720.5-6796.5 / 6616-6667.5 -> 0.98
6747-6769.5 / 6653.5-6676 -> 0.98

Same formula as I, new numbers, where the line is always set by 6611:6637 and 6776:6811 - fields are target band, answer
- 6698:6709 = 0.39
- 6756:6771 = -0.14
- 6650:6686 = 0.02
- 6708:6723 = 0.21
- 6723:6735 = -0.02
